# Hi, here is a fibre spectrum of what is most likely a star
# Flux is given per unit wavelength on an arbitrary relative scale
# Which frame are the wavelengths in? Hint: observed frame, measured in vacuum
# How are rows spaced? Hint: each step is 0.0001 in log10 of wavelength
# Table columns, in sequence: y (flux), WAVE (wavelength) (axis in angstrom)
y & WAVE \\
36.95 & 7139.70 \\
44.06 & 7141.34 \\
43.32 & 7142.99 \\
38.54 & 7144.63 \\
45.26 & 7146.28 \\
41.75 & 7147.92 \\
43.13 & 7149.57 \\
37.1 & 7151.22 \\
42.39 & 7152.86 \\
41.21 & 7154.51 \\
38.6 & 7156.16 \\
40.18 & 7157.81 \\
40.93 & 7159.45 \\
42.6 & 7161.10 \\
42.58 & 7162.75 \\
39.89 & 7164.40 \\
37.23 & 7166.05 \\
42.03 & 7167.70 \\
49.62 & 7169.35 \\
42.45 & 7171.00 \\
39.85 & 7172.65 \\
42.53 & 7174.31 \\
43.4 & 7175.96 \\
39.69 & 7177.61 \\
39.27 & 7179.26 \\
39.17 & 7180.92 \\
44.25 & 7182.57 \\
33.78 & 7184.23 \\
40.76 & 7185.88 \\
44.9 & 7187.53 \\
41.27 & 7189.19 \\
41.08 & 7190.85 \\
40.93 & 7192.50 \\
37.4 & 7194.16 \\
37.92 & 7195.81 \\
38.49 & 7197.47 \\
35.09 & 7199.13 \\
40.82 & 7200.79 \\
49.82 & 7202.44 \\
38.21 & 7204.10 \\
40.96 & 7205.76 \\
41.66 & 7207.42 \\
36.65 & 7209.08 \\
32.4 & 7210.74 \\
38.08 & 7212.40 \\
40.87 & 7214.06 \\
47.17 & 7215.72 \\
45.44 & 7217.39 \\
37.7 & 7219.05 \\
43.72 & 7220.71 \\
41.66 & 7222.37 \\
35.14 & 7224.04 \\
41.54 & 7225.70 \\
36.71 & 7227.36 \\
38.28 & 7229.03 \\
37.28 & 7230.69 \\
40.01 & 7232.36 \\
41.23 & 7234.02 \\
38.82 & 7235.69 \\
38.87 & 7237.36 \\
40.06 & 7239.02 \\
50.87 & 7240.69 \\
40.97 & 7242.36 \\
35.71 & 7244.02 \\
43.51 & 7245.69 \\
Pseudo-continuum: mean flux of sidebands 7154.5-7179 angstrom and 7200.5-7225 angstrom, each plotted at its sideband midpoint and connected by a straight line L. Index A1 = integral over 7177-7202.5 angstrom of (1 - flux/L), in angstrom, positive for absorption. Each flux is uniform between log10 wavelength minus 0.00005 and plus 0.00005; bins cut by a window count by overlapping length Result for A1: 0.7 angstrom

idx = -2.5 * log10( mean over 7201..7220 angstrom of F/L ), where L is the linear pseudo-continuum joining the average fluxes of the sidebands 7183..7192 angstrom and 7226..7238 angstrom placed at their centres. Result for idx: -0.03 mag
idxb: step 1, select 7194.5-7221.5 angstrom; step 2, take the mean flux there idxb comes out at 40.3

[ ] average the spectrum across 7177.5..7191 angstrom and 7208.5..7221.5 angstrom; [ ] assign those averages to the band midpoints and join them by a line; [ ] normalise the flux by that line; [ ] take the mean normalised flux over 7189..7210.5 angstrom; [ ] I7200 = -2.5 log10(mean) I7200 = 0.016 mag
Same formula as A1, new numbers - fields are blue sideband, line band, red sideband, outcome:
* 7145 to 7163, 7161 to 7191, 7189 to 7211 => -0.64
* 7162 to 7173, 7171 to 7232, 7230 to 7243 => 2.07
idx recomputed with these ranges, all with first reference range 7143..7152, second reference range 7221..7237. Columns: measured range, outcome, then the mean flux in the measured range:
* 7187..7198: 0.00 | 40.2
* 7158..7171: -0.03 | 42.1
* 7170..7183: -0.02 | 41.3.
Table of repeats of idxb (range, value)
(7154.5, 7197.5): 40.9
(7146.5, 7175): 41.5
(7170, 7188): 40.9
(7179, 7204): 40.3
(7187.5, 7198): 40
